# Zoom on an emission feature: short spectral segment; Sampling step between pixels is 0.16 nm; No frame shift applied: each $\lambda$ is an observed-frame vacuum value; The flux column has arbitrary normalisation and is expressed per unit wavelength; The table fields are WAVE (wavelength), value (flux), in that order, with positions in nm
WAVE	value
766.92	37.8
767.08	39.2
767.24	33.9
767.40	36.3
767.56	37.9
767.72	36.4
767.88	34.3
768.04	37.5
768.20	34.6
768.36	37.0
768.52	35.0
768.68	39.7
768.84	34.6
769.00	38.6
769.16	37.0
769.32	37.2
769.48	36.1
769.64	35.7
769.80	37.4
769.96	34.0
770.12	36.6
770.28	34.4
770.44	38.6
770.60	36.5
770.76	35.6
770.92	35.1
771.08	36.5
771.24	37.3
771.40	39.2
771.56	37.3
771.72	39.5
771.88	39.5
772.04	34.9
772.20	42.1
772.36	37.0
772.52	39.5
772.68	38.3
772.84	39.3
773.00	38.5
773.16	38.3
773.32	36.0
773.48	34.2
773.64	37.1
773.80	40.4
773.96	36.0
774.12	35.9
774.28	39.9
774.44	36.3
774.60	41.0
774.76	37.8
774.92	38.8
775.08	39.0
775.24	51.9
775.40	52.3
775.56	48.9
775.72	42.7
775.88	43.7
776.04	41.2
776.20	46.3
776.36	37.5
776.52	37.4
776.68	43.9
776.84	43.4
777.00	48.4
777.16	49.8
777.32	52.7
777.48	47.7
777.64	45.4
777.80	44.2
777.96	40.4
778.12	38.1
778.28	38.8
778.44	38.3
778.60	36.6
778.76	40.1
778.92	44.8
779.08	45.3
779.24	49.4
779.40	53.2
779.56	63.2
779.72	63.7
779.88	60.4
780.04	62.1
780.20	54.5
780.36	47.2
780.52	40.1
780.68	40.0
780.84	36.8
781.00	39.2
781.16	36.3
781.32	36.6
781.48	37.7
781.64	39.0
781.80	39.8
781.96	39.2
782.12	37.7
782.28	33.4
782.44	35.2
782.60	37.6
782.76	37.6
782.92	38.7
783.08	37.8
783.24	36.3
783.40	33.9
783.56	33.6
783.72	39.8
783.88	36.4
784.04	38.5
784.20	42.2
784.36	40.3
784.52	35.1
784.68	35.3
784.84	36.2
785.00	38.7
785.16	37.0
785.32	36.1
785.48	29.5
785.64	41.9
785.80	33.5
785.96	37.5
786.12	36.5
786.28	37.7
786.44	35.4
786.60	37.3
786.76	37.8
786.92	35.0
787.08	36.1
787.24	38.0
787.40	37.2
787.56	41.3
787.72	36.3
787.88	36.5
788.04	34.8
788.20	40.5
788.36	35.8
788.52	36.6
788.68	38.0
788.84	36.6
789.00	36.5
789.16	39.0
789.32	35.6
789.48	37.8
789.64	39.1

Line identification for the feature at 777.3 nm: H-alpha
